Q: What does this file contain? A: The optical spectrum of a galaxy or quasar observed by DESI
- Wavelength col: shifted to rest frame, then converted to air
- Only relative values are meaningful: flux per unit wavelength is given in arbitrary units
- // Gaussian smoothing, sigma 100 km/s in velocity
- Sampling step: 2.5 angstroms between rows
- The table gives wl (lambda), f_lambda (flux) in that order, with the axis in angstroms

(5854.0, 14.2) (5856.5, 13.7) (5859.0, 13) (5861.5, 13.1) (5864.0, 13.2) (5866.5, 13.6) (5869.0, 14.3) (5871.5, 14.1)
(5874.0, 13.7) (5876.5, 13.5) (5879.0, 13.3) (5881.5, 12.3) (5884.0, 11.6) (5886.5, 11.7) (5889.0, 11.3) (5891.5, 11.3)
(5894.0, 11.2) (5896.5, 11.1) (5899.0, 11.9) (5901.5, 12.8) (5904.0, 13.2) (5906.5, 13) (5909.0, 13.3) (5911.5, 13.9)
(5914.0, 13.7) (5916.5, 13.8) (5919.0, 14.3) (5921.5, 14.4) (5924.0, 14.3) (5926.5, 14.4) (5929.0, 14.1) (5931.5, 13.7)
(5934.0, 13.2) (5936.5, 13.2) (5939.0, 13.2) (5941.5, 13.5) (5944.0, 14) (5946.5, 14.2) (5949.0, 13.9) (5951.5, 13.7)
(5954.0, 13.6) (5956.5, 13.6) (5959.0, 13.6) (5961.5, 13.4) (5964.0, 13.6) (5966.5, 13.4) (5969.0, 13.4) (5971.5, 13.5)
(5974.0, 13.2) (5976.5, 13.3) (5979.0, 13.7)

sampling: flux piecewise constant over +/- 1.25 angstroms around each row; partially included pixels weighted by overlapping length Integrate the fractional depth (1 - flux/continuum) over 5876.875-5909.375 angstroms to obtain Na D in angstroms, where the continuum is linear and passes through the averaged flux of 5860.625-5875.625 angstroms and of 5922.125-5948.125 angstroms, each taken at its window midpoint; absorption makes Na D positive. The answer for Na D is 3.7 angstroms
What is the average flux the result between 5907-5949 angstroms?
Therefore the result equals 13.8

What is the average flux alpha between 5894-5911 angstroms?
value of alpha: 12.5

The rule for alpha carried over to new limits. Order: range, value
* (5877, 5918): 12.5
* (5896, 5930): 13.5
